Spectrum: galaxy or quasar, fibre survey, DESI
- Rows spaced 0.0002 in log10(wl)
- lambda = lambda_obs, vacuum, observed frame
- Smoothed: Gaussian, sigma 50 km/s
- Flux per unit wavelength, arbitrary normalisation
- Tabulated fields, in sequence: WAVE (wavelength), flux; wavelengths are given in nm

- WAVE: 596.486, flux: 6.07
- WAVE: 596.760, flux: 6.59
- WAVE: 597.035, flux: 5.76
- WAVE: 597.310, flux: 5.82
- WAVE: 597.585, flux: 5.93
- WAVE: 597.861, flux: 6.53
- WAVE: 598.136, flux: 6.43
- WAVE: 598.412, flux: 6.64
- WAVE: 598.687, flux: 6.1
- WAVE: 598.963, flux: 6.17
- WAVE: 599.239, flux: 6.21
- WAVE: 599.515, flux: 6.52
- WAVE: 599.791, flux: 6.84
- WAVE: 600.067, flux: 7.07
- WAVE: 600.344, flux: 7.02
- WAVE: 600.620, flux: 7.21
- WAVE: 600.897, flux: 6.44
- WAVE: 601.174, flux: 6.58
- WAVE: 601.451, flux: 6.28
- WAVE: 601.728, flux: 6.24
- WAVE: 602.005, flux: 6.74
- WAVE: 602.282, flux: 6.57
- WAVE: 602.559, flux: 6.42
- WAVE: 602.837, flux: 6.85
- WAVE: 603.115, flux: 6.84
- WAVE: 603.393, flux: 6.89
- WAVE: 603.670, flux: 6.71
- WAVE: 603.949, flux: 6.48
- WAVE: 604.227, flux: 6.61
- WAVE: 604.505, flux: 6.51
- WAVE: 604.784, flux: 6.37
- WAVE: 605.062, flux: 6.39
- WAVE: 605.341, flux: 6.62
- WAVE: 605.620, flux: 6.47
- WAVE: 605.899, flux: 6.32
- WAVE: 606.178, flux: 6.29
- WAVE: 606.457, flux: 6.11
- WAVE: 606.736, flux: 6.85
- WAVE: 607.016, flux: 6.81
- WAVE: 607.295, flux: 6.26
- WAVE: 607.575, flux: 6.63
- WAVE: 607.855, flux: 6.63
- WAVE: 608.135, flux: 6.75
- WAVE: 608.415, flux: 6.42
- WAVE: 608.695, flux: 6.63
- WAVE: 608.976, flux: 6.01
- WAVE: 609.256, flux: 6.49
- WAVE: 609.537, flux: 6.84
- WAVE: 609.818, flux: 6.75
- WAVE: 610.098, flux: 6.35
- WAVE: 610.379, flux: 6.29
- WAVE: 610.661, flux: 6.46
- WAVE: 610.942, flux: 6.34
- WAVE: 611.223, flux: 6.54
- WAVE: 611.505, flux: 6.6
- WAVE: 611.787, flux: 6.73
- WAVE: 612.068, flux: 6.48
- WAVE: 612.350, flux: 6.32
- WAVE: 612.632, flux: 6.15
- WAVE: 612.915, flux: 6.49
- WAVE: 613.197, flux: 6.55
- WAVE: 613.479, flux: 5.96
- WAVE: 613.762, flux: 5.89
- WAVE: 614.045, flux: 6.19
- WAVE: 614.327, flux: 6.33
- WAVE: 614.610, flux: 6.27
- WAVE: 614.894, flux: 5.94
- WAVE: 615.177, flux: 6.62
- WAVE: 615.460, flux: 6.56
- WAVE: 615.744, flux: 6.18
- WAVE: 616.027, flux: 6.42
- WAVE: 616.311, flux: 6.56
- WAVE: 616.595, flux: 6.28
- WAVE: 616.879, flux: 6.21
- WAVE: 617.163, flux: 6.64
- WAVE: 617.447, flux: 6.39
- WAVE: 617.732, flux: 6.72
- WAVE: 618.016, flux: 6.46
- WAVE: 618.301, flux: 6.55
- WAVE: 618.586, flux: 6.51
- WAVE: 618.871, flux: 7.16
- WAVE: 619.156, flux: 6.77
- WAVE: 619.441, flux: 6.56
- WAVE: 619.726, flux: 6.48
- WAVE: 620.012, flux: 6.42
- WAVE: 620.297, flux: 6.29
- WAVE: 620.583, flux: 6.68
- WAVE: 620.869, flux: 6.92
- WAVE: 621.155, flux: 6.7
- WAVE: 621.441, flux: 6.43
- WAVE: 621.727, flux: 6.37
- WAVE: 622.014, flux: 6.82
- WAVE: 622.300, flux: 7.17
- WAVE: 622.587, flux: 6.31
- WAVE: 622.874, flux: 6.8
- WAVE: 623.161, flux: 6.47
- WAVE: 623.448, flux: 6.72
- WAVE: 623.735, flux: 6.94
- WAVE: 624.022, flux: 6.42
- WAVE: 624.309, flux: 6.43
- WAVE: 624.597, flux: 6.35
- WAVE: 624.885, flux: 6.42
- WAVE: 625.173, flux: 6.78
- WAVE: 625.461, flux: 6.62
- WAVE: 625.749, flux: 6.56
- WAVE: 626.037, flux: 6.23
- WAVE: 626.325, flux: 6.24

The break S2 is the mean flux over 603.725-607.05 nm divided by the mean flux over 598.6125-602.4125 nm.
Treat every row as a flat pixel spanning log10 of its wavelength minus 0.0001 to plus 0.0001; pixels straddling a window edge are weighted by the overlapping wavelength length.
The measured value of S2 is 1.0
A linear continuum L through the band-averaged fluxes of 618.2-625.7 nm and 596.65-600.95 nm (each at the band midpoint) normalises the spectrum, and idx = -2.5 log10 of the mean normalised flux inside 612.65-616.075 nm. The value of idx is 0.05 mag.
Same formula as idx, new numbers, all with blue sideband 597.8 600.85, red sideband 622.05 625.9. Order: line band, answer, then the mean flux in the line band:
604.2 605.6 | 0.021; 6.49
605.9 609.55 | 0.019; 6.5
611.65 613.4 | 0.030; 6.44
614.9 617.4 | 0.035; 6.41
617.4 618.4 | 0.013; 6.54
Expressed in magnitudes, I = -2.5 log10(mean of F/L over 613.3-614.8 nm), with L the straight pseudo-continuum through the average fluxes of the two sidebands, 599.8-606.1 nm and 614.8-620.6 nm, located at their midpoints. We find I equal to 0.07 mag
